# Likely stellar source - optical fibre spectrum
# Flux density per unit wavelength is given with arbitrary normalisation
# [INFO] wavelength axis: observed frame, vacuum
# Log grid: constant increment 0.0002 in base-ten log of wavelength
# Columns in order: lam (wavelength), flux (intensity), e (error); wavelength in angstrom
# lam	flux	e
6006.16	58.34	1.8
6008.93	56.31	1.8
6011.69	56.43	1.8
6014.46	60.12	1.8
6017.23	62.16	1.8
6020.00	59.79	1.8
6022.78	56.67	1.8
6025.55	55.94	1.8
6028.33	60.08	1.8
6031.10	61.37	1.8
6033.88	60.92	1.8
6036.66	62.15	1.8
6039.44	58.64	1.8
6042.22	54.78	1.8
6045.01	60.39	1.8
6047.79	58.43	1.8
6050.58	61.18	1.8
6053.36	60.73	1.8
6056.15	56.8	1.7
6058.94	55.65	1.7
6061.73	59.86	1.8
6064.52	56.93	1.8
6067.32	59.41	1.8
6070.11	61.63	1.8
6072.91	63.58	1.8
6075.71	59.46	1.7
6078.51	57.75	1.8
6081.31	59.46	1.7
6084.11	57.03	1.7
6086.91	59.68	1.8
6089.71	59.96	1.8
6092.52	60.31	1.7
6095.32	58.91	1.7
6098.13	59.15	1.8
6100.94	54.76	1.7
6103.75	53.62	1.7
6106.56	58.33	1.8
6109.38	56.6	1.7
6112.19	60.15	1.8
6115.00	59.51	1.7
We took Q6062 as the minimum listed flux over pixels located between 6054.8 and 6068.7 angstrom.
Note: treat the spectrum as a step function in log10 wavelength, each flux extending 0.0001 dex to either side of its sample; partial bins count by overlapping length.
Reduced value 55.65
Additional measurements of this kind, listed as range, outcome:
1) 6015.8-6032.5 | 55.94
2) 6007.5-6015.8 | 56.31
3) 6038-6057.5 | 54.78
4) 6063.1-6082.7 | 56.93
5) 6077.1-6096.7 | 57.03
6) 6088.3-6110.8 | 53.62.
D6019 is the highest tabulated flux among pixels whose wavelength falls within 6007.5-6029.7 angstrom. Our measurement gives 62.16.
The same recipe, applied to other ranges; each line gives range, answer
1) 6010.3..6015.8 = 60.12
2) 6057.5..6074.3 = 63.58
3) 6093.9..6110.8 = 59.15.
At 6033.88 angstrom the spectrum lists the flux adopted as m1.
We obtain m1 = 60.92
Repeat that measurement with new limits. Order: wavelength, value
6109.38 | 56.6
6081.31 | 59.46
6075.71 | 59.46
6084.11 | 57.03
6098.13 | 59.15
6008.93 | 56.31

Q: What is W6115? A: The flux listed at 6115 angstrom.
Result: 59.51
